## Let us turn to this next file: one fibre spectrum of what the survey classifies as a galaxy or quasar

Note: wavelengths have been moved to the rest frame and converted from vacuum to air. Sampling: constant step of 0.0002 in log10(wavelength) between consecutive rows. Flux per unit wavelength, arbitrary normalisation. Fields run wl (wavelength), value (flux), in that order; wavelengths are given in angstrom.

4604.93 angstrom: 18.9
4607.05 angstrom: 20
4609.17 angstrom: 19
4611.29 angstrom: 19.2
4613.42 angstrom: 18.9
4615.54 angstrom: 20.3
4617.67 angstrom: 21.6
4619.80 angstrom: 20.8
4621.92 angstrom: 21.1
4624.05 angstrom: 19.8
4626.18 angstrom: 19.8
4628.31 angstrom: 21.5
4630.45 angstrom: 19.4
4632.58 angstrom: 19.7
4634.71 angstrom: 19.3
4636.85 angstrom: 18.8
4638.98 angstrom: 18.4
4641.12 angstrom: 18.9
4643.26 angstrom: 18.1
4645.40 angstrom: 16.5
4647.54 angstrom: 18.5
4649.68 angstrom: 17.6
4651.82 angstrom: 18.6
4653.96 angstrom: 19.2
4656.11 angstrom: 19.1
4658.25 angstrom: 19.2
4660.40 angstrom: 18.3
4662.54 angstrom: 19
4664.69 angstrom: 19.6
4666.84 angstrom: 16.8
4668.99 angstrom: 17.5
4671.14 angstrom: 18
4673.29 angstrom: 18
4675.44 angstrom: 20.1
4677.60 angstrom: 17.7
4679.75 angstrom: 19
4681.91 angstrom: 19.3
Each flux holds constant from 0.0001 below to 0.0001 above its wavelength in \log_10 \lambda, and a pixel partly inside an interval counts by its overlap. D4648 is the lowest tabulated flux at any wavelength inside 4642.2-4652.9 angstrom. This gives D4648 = 16.5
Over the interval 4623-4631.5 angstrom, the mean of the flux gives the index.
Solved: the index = 20.1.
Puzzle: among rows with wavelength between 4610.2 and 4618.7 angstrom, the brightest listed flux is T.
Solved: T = 21.6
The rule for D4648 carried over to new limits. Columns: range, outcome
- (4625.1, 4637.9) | 18.8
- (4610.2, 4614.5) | 18.9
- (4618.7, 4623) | 20.8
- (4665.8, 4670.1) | 16.8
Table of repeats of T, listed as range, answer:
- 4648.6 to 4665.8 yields 19.6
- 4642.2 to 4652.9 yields 18.6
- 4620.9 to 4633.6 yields 21.5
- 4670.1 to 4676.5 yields 20.1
